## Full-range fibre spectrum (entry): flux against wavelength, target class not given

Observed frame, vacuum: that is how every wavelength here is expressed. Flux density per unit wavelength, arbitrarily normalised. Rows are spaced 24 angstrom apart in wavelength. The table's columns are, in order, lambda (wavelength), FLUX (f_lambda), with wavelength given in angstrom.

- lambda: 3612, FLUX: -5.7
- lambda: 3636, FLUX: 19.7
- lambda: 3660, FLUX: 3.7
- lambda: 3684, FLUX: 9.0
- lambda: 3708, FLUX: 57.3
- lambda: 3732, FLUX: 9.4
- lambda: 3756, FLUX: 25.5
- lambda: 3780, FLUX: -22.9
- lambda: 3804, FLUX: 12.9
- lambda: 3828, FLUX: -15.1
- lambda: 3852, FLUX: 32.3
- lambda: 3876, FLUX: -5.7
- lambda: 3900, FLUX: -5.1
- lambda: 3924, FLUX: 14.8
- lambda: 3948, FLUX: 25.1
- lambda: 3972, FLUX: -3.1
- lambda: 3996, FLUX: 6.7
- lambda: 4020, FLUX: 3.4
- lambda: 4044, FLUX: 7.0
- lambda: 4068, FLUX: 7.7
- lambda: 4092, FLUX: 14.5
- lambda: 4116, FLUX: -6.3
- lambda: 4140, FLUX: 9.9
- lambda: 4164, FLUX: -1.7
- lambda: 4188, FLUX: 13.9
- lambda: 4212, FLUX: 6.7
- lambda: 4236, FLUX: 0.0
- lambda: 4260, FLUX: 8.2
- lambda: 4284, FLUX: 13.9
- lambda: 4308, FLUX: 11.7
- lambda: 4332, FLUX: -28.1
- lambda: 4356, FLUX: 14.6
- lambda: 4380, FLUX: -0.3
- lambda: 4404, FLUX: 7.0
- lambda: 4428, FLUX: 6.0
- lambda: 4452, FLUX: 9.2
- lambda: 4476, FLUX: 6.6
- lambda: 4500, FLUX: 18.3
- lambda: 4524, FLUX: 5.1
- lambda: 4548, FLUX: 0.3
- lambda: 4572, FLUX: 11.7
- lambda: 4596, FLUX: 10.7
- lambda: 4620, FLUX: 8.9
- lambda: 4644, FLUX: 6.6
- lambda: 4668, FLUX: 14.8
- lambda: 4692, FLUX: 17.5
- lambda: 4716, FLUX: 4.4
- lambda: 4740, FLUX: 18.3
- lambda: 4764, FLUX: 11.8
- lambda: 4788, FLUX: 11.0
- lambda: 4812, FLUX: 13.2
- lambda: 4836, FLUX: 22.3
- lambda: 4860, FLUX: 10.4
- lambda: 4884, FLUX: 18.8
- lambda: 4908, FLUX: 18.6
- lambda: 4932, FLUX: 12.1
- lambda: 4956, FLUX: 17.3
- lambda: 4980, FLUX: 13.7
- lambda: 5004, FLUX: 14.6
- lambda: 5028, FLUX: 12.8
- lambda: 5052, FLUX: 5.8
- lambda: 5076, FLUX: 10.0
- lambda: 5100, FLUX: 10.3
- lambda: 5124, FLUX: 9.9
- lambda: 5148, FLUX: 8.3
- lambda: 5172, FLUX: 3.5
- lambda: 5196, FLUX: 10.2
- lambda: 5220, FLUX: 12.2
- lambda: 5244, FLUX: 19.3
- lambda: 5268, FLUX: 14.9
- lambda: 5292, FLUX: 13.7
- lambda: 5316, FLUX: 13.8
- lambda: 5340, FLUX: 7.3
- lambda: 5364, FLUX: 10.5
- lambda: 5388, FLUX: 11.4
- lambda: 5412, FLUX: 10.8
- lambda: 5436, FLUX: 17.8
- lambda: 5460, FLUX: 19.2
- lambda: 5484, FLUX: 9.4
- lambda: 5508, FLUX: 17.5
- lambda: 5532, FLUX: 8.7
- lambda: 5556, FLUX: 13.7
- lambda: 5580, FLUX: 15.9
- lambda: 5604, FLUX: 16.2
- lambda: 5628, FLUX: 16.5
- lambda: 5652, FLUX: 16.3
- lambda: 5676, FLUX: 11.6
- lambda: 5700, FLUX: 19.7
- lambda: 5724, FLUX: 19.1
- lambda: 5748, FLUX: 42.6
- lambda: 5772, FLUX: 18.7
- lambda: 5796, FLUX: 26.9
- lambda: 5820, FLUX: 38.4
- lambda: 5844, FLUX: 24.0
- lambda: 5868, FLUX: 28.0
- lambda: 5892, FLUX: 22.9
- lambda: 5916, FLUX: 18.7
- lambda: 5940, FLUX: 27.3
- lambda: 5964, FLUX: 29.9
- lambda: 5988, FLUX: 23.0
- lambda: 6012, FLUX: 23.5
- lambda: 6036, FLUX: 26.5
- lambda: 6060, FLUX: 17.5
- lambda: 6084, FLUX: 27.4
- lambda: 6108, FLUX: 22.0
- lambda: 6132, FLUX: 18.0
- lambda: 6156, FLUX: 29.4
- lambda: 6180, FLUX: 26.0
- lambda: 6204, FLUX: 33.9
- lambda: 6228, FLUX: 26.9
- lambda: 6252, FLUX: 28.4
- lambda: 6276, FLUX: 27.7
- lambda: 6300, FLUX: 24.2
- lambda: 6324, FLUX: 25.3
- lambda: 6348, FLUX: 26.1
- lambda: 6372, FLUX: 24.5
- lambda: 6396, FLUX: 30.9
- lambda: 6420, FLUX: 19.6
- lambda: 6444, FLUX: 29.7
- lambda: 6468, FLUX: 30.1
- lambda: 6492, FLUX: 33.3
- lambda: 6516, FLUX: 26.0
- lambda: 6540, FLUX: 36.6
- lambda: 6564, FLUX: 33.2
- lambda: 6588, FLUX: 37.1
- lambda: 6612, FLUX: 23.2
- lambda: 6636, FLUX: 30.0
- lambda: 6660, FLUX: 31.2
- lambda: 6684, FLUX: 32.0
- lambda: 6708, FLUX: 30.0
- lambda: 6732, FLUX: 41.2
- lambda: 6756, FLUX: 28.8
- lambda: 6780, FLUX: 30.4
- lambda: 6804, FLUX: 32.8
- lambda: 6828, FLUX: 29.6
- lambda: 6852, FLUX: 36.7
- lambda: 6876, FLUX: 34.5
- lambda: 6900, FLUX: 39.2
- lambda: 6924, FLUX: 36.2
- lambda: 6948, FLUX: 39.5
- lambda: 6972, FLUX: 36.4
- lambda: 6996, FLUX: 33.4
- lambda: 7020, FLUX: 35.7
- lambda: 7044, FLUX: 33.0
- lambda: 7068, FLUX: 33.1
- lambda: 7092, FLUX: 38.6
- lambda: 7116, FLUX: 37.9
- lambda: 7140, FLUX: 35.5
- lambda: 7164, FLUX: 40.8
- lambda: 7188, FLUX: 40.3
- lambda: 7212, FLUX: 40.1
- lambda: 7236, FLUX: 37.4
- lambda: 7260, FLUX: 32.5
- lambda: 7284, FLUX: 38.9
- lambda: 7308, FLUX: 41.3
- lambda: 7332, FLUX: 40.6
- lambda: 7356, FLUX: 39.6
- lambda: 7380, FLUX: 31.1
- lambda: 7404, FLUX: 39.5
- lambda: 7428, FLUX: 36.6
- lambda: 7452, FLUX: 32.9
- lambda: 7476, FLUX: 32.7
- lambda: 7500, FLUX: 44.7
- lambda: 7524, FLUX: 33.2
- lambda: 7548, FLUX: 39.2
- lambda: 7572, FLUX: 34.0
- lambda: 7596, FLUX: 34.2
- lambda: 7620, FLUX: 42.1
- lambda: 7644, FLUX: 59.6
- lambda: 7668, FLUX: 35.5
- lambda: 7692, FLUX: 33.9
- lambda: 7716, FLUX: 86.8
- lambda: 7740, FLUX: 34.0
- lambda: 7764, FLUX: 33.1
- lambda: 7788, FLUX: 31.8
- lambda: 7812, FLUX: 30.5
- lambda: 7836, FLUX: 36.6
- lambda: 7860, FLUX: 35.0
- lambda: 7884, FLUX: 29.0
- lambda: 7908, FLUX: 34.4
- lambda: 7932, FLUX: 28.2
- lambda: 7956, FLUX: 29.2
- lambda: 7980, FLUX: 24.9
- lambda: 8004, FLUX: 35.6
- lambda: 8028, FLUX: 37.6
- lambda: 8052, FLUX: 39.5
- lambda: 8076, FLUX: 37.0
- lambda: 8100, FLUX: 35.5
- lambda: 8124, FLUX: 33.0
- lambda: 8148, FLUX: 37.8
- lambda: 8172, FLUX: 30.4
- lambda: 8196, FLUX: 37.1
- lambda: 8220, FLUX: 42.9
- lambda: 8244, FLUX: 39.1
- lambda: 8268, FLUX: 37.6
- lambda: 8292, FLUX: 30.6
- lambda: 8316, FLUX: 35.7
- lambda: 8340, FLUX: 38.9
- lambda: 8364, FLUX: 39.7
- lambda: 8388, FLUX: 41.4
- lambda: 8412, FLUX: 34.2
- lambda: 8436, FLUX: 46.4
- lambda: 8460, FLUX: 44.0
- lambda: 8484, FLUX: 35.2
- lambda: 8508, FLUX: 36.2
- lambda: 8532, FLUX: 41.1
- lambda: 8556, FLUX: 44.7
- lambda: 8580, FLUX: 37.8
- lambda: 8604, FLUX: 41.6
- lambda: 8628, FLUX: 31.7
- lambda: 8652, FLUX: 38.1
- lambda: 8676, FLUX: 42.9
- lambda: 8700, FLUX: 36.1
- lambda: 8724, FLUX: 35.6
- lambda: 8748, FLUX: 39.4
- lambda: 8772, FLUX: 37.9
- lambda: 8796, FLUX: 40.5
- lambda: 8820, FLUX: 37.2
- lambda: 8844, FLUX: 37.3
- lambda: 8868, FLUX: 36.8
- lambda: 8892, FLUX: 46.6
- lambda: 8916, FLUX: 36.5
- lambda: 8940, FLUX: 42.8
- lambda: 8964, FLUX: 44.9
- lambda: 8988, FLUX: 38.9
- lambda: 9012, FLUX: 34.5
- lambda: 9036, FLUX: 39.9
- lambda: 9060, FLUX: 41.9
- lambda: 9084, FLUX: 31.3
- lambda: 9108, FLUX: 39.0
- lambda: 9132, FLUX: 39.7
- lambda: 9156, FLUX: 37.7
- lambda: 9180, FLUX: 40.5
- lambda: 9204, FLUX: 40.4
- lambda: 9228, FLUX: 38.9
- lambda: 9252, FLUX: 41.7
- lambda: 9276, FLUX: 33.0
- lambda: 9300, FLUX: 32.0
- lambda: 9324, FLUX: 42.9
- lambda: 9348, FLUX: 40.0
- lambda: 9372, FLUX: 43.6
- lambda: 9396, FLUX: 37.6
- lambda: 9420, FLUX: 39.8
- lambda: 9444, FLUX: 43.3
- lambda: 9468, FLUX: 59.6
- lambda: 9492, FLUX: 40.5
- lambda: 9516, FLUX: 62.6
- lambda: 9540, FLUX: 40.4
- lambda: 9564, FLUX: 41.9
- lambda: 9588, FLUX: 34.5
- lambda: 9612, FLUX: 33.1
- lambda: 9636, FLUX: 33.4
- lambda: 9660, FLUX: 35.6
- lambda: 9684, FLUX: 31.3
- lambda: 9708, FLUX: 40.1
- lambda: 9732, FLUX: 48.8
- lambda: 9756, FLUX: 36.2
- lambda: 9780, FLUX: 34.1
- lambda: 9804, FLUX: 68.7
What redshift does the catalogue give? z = 0.541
